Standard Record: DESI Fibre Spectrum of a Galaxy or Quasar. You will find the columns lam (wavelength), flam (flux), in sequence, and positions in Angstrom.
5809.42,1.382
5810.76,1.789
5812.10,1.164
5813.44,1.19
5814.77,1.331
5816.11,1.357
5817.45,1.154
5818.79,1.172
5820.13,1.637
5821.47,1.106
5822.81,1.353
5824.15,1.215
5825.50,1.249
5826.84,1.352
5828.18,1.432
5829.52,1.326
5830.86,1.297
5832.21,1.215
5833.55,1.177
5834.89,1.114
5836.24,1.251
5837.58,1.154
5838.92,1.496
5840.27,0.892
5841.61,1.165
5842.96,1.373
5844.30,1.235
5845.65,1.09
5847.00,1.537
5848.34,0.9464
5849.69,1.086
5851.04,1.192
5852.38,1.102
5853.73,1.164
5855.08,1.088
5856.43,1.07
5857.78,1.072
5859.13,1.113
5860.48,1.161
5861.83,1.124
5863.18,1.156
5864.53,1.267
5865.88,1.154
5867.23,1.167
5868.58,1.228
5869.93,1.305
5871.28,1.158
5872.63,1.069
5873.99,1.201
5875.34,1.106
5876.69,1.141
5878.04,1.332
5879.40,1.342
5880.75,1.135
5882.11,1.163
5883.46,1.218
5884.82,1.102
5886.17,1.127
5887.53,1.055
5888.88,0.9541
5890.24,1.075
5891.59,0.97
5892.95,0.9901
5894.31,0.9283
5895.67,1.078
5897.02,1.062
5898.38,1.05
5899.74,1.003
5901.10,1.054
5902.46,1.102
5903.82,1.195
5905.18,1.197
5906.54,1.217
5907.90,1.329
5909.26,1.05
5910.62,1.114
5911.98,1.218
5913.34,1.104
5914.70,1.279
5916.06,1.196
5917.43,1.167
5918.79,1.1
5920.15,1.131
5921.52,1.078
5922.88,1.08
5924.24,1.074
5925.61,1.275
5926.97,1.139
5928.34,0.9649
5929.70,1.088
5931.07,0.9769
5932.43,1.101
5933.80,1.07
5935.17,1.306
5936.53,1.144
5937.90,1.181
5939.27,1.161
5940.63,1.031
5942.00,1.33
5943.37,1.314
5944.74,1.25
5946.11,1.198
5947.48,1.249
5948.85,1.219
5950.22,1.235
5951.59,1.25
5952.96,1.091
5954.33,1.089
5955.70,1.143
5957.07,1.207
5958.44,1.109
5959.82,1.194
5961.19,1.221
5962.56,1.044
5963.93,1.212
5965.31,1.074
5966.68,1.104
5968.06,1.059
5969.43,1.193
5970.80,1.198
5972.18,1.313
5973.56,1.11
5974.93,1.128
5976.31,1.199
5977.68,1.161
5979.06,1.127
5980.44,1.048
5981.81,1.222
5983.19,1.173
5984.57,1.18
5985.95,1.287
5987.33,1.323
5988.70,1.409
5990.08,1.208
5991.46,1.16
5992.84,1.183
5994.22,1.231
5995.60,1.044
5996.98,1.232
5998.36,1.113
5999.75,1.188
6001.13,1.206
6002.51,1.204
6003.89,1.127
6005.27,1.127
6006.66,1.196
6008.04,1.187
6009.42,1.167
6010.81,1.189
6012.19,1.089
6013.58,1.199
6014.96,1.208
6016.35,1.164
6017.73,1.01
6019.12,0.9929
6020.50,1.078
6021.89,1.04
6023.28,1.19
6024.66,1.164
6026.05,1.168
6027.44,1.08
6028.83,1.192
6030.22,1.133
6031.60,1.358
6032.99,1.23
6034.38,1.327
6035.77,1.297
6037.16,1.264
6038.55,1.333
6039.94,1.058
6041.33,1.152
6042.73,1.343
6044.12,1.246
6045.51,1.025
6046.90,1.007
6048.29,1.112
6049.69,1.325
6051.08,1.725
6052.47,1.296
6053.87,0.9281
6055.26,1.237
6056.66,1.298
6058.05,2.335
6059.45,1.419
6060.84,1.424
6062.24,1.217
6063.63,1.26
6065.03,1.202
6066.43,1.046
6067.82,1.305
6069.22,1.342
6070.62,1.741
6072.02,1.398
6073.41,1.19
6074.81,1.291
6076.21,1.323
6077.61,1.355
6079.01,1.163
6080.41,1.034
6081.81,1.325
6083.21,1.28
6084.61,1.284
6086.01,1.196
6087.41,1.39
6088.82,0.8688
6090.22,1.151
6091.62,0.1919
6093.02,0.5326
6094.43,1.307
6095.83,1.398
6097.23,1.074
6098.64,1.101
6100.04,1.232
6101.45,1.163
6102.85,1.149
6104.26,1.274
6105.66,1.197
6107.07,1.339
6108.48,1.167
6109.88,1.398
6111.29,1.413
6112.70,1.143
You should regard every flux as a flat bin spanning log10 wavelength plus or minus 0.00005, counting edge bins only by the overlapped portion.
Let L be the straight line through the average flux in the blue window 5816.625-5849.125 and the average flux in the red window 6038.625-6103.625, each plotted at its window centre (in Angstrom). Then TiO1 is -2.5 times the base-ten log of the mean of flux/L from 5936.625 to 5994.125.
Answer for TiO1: 0.046 mag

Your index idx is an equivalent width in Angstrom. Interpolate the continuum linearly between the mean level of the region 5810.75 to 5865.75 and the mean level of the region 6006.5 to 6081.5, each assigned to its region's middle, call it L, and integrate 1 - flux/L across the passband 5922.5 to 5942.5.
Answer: 1.7 Angstrom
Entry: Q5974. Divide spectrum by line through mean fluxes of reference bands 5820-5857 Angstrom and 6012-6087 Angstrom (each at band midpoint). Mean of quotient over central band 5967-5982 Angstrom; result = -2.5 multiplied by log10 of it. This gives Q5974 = 0.07 mag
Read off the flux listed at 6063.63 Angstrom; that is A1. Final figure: 1.26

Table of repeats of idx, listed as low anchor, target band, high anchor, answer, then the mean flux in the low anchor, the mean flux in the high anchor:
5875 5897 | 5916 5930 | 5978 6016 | 0.2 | 1.11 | 1.19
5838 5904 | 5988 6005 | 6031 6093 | 0.3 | 1.14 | 1.25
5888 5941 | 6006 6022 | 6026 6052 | 1.0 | 1.11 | 1.23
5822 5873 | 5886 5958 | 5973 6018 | 3.4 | 1.2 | 1.18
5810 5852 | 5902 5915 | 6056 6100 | 0.8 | 1.26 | 1.24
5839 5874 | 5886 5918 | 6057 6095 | 2.0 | 1.16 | 1.24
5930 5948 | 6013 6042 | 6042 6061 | 2.8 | 1.18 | 1.33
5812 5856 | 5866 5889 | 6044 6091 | 1.3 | 1.23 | 1.29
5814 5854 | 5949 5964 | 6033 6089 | 1.2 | 1.24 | 1.29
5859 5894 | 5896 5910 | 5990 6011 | 0.3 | 1.14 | 1.17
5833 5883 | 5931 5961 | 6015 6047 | -0.1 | 1.18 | 1.17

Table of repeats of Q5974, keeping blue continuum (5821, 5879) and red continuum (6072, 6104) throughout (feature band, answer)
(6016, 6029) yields 0.05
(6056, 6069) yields -0.20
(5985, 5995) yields -0.08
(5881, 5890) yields 0.08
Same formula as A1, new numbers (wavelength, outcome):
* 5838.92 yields 1.496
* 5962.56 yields 1.044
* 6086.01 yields 1.196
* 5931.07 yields 0.9769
